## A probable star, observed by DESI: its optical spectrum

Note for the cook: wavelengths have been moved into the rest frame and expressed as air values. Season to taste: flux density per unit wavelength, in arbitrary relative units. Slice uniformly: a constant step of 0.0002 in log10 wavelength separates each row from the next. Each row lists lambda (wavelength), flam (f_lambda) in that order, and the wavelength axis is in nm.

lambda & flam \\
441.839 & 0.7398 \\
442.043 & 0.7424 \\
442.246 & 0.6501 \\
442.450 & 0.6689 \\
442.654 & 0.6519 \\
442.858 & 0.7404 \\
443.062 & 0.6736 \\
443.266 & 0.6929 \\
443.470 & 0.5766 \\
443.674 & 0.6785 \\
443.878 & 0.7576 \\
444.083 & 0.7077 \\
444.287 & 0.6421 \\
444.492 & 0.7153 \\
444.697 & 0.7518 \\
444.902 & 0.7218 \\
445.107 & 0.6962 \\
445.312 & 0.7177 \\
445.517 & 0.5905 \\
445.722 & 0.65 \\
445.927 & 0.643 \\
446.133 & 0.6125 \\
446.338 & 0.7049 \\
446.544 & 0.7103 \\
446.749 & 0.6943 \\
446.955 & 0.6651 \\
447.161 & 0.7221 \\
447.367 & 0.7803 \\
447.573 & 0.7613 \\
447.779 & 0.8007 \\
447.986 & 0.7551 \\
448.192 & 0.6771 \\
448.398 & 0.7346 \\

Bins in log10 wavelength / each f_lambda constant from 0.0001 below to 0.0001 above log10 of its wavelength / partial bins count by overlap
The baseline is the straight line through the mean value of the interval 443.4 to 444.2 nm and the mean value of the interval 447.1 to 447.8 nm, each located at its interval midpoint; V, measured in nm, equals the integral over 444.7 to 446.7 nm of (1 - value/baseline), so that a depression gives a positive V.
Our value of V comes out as 0.14 nm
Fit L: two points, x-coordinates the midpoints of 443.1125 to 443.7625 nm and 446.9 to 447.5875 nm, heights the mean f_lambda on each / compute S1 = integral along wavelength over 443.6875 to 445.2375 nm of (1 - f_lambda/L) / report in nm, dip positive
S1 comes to -0.09 nm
